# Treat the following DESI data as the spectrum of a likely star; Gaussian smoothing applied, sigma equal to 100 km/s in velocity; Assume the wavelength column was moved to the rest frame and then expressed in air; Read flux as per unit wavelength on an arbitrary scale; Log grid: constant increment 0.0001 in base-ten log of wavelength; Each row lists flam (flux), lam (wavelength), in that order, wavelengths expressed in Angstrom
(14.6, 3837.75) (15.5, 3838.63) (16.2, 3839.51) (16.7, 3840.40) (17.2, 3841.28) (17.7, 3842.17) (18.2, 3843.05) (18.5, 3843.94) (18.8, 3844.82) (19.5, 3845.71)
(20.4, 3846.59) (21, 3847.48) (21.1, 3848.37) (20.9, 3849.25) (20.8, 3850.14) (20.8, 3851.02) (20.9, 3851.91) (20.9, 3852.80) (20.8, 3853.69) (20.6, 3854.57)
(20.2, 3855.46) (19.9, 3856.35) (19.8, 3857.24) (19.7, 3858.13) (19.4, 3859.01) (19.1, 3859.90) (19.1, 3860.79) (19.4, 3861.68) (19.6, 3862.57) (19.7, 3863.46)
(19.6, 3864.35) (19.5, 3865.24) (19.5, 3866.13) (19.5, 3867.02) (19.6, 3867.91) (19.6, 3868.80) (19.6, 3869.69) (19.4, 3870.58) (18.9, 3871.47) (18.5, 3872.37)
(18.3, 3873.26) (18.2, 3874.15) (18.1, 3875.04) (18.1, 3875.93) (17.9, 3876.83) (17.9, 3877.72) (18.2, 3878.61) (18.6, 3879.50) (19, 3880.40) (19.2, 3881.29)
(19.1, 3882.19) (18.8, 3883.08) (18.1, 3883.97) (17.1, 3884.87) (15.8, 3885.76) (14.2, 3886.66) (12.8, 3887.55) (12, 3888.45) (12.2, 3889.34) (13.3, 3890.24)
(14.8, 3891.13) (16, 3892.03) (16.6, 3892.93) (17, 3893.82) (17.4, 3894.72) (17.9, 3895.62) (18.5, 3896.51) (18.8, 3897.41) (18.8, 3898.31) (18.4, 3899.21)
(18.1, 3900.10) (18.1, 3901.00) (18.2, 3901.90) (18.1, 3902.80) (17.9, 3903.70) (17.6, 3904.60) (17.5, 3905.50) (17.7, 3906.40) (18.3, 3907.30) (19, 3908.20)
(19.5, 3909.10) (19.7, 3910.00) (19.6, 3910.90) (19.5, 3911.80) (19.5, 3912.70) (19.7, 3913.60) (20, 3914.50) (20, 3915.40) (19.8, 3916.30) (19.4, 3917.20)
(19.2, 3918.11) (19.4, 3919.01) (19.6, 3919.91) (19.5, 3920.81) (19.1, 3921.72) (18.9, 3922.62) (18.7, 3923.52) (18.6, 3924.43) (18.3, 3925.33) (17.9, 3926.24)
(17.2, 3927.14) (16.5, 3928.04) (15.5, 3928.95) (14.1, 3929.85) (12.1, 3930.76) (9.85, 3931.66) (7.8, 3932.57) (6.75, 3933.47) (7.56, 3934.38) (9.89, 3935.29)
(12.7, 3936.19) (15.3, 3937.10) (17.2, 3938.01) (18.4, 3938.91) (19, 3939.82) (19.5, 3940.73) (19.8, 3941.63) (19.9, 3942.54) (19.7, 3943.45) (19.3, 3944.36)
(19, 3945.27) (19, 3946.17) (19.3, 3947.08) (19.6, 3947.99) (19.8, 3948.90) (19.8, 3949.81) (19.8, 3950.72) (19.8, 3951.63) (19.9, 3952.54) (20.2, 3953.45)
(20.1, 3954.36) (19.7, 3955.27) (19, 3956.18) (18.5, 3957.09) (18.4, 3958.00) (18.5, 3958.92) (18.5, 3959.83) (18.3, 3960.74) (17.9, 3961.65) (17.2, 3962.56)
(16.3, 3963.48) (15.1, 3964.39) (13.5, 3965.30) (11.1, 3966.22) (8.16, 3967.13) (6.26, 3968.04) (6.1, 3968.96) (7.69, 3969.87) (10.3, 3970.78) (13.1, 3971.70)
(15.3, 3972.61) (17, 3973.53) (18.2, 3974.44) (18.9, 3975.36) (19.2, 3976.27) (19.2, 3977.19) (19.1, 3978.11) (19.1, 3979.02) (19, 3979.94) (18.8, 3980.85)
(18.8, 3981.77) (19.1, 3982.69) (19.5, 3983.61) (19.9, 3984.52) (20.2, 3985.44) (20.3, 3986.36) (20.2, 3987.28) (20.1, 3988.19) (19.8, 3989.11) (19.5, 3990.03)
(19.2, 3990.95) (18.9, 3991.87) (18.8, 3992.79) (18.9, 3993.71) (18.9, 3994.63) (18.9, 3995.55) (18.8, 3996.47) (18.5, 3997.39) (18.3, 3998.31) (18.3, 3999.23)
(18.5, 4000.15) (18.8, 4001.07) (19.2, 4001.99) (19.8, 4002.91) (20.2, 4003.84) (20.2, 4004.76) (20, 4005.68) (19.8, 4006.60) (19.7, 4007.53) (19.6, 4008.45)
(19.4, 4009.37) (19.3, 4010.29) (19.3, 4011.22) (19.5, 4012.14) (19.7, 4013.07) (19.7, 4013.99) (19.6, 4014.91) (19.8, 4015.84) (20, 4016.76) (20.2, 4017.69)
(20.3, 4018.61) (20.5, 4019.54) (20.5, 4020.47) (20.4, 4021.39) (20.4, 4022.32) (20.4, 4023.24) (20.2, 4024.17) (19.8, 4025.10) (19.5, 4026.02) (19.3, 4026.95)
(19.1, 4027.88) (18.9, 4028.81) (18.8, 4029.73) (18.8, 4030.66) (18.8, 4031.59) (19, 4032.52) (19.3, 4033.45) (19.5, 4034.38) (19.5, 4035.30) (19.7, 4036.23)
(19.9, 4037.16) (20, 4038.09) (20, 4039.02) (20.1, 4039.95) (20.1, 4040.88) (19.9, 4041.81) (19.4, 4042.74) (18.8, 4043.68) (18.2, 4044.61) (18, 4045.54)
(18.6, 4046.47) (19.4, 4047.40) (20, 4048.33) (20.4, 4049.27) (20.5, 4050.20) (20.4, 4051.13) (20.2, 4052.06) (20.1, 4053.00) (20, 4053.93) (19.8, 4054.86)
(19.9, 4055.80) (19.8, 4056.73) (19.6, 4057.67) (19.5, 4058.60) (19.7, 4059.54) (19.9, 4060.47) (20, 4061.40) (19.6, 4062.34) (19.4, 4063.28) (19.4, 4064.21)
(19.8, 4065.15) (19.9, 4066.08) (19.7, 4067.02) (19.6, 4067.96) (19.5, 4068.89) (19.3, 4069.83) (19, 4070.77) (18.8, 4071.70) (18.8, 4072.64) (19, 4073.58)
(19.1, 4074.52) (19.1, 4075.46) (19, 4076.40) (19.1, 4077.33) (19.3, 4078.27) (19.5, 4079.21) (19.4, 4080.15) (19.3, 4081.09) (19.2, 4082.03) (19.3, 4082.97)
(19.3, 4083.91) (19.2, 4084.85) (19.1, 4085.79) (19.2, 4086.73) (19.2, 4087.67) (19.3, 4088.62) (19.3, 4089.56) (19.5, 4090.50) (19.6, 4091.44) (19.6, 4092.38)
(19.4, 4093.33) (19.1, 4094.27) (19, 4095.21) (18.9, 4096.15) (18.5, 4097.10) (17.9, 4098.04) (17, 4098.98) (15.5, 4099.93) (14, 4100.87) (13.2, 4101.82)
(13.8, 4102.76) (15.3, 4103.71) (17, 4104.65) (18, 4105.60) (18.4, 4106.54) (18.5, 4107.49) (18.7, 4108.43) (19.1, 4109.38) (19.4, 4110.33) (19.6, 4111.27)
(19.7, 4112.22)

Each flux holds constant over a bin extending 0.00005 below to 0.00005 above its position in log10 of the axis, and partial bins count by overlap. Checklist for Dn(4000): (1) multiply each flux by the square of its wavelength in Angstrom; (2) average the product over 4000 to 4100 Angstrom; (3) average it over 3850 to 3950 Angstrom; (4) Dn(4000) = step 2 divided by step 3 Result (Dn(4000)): 1.2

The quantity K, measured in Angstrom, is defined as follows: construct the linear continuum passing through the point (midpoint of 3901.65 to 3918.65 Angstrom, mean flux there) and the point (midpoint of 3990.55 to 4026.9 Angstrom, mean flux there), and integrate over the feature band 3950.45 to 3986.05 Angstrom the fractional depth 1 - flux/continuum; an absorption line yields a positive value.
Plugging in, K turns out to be 4.6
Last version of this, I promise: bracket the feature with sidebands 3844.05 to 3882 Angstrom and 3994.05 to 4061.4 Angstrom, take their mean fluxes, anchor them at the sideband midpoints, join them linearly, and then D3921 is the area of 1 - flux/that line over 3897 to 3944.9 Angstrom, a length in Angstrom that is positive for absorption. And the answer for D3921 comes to 5.3 Angstrom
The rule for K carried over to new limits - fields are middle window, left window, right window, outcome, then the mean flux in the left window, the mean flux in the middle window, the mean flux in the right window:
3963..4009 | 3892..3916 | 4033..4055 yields 4.15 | 18.5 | 17.5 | 19.7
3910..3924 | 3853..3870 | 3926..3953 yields -1.70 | 19.7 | 19.5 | 16.4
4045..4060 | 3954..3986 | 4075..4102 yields -1.47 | 16.4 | 19.7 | 18.6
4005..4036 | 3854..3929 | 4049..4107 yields -1.56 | 18.3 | 19.7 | 18.9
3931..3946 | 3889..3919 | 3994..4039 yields 2.76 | 18.1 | 15.1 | 19.5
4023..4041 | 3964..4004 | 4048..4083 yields -0.89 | 17.2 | 19.5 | 19.6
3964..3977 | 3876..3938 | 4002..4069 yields 3.79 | 16.9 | 13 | 19.7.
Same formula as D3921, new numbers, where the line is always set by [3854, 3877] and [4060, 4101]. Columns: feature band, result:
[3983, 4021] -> -0.8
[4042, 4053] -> -0.2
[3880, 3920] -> 3.0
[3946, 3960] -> -0.1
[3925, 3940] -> 4.3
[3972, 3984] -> 0.4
